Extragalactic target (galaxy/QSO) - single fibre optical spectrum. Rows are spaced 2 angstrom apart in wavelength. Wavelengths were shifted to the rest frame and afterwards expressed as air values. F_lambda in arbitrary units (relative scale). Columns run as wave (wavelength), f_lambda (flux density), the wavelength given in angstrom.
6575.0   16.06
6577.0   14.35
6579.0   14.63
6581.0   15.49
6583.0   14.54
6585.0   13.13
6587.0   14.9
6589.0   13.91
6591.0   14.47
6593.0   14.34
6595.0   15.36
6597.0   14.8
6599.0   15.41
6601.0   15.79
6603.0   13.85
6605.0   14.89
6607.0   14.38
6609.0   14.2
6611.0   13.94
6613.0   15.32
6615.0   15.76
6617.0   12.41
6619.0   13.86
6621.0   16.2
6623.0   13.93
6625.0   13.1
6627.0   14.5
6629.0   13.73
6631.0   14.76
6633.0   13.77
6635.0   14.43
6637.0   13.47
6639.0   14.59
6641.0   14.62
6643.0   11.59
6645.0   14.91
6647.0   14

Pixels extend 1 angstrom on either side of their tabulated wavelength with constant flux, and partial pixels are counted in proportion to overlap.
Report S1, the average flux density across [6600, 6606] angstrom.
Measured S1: 14.8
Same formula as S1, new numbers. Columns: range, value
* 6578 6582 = 15.1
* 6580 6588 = 14.5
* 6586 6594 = 14.4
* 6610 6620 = 14.3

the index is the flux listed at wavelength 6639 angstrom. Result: 14.59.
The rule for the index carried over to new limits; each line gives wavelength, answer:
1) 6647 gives 14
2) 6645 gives 14.91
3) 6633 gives 13.77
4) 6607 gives 14.38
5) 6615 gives 15.76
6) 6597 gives 14.8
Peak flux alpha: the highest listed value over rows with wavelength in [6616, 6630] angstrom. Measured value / 16.2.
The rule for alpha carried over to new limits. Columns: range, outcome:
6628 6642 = 14.76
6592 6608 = 15.79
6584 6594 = 14.9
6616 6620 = 13.86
